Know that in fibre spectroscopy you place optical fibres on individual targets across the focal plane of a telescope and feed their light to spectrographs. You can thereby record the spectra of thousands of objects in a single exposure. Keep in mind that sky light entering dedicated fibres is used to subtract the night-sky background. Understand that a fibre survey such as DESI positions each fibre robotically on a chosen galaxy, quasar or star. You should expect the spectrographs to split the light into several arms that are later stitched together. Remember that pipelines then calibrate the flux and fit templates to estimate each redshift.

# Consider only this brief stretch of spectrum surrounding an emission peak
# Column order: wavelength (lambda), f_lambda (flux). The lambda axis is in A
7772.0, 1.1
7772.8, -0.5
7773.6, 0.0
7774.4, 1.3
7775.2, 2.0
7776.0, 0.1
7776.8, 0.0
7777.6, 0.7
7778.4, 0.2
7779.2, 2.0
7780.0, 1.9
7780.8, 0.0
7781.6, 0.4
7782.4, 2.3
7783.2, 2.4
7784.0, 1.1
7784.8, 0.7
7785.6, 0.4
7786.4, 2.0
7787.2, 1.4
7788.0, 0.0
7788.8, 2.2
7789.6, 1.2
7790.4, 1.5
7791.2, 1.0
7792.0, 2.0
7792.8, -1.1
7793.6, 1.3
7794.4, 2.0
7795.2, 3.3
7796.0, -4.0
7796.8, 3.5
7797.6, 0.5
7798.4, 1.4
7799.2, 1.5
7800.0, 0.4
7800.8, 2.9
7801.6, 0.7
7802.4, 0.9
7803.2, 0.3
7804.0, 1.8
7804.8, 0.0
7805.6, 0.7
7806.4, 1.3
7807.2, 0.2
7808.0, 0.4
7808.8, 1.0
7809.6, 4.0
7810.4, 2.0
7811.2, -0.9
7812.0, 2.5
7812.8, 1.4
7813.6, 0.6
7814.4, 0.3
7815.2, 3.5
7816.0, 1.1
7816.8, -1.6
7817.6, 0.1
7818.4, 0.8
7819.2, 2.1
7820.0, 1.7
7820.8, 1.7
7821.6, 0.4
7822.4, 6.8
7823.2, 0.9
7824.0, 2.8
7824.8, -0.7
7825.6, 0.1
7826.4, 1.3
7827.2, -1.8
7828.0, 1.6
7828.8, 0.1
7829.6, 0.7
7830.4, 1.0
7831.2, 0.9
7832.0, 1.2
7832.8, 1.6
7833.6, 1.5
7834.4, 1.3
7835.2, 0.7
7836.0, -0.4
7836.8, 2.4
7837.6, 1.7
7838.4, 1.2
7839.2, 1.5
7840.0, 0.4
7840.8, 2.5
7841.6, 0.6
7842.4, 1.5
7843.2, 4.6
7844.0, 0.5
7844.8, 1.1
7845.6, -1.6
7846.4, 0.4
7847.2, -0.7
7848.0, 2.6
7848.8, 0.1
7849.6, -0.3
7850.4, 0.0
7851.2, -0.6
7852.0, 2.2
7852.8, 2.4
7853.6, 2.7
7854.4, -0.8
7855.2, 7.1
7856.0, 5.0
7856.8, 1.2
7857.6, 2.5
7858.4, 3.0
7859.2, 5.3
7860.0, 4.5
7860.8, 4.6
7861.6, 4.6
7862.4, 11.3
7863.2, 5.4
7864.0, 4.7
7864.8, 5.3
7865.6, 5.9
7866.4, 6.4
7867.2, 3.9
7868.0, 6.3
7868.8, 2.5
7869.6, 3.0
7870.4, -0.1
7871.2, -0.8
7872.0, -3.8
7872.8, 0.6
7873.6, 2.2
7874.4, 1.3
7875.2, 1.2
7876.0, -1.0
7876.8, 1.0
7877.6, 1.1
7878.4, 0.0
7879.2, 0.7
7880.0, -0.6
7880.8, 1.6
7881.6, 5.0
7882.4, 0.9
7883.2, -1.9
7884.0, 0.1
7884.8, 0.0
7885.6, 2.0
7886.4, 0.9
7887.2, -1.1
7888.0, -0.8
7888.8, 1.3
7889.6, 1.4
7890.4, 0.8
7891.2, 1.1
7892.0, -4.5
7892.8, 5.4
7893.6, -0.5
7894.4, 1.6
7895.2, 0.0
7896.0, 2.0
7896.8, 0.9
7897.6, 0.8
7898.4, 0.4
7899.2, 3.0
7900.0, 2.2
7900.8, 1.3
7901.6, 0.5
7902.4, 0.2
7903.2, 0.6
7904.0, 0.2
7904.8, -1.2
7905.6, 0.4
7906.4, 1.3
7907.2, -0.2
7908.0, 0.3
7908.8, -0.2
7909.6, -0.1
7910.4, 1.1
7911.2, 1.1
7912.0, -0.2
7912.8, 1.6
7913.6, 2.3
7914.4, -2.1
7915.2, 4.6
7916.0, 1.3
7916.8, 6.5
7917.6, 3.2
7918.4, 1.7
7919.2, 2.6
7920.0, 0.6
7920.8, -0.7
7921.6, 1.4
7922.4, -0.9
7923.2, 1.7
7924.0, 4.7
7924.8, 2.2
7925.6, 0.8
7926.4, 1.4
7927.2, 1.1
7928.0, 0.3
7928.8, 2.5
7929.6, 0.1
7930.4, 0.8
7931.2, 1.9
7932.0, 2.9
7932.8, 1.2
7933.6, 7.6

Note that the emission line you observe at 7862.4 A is [O II]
